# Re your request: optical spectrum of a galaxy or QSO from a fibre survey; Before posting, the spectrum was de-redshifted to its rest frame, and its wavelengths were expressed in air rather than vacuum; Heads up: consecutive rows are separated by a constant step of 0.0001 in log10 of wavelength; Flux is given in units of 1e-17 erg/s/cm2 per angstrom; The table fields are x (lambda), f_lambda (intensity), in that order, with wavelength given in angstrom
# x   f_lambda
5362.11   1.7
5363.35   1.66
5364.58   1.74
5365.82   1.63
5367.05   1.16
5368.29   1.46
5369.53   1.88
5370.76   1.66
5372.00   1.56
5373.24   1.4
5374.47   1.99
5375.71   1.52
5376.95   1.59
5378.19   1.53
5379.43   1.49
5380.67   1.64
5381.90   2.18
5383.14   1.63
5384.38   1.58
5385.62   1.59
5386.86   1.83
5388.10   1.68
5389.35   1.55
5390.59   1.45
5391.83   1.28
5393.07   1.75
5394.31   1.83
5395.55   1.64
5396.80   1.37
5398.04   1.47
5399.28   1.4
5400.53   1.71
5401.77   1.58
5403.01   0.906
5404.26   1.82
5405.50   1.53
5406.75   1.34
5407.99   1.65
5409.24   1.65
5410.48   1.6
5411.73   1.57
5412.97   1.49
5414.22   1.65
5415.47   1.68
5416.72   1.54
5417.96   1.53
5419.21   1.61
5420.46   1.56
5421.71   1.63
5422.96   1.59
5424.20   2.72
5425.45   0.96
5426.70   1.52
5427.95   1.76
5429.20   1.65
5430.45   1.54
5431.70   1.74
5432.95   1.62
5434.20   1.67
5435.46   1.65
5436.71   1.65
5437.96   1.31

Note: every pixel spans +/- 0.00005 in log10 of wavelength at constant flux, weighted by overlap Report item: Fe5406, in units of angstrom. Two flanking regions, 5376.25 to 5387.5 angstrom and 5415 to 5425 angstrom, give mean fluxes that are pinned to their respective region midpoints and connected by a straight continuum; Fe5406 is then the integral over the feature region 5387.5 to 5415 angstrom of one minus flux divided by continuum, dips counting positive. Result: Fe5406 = 2.5 angstrom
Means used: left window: 1.67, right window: 1.72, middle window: 1.54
